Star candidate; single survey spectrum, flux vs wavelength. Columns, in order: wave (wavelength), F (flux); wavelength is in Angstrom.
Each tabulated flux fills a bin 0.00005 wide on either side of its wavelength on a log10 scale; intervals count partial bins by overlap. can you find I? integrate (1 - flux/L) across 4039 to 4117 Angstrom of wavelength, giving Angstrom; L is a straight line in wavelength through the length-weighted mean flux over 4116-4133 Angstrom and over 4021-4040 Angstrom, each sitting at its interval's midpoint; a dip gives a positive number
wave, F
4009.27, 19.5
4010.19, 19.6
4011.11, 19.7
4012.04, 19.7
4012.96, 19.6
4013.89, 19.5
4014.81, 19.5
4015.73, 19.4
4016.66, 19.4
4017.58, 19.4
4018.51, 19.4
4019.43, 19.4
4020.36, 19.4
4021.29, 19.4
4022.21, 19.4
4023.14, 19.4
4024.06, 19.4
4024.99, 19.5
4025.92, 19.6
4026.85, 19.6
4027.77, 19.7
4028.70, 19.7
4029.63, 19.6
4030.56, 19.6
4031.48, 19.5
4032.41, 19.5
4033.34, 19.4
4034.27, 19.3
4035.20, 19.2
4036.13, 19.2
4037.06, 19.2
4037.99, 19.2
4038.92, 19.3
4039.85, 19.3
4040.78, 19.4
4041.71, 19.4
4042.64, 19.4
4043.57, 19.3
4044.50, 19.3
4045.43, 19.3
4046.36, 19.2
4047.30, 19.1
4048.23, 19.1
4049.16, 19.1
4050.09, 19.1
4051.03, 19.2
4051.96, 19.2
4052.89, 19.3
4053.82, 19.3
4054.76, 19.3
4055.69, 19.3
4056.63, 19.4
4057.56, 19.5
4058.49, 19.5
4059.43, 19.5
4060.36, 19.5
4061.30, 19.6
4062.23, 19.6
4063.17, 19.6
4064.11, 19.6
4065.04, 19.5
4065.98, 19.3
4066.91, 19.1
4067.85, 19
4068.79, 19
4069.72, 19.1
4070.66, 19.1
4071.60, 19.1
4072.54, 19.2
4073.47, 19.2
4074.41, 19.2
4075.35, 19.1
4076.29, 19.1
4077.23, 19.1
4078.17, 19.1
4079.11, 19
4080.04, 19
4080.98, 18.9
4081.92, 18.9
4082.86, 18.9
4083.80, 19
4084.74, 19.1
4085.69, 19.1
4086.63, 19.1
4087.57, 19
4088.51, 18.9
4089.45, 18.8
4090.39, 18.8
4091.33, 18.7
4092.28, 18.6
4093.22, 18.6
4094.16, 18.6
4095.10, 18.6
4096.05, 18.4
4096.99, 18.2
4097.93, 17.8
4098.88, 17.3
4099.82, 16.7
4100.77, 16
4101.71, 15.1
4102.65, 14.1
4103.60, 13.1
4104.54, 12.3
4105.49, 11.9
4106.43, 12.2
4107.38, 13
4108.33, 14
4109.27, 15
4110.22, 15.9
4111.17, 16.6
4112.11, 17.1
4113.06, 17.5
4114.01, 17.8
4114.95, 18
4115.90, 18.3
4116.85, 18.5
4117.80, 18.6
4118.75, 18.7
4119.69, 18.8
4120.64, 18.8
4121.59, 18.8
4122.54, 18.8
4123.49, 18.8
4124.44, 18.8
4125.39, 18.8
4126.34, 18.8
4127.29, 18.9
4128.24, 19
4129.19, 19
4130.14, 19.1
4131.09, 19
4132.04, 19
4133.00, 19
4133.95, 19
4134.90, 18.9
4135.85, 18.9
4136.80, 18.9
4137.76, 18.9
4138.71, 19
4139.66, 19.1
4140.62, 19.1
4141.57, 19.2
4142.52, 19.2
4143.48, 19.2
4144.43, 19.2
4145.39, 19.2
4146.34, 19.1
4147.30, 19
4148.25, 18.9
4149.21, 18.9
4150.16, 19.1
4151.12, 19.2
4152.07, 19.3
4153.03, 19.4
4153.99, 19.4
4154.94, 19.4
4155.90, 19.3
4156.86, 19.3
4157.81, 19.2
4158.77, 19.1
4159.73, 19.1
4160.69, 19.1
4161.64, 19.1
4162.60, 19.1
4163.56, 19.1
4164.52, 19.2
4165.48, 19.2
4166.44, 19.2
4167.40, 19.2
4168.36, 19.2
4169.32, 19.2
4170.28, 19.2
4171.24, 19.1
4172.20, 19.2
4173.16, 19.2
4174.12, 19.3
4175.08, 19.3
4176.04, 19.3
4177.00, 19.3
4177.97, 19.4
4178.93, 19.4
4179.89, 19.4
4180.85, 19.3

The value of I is 3.6 Angstrom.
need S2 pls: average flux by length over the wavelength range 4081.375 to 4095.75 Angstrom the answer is 18.8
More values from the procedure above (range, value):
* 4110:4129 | 18.3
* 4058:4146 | 18.2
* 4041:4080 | 19.3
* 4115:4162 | 19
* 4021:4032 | 19.5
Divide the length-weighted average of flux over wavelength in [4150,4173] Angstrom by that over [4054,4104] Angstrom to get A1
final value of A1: 1.0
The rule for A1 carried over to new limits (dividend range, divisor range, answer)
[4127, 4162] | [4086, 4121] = 1.13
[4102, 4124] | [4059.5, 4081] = 0.85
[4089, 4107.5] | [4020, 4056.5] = 0.85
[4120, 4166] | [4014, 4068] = 0.98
